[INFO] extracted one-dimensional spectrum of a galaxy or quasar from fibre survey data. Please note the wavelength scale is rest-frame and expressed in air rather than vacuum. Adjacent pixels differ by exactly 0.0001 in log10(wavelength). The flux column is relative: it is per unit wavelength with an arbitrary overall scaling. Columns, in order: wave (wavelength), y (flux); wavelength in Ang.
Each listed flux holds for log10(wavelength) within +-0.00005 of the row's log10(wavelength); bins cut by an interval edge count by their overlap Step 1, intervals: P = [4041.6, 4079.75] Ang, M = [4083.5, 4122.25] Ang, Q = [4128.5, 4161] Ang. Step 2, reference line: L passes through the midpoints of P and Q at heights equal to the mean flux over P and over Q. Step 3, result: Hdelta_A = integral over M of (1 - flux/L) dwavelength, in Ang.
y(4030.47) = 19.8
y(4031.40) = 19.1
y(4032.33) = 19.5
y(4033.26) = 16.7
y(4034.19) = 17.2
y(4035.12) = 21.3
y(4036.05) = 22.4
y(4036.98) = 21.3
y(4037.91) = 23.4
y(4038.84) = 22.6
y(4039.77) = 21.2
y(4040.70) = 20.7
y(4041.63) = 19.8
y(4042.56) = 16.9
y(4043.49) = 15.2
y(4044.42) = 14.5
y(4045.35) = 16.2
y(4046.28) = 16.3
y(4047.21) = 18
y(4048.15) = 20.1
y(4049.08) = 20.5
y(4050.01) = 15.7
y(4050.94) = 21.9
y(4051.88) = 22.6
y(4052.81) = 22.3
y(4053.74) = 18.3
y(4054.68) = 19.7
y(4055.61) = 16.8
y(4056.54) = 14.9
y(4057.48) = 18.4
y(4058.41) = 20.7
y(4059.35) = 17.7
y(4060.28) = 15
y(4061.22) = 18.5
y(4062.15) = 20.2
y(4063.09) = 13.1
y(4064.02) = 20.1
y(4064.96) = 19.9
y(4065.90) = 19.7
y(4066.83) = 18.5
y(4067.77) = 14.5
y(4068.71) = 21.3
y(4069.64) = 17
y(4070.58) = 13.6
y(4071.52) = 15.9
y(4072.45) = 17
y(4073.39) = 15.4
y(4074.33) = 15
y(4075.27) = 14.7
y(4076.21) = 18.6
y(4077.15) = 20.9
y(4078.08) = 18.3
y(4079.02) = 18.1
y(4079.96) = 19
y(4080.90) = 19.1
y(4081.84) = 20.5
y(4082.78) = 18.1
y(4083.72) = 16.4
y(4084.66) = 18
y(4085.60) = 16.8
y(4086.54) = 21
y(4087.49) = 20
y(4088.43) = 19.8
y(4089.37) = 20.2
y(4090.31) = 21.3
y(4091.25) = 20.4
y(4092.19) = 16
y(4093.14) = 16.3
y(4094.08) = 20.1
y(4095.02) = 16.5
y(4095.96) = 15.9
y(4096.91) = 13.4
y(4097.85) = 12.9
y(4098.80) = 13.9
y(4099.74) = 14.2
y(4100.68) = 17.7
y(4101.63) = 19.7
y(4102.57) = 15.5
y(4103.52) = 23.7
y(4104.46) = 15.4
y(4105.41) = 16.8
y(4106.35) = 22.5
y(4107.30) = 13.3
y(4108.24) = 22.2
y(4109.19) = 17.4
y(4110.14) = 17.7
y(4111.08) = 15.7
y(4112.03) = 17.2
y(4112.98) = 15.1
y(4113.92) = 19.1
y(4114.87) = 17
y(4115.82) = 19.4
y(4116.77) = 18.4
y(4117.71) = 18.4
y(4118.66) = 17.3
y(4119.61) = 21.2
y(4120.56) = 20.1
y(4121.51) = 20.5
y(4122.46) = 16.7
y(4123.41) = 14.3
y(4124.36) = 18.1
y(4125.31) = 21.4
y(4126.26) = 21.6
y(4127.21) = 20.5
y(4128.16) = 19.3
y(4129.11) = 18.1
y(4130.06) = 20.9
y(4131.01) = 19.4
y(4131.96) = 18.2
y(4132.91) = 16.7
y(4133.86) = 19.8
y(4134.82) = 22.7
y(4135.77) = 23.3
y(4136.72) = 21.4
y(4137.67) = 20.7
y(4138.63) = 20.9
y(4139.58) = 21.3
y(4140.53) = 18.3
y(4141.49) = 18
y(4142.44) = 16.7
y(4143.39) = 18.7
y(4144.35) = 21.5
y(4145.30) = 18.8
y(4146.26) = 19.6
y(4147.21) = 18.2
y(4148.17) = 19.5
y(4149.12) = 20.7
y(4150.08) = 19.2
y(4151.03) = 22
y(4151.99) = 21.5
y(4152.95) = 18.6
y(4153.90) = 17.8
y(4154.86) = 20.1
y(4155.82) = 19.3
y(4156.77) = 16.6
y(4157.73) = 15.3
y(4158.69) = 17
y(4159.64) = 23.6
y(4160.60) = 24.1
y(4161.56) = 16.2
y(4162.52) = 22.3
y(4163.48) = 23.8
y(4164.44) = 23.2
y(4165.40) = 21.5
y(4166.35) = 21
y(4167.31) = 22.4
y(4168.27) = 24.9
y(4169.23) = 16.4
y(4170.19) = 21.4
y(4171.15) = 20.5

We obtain 1.7 Ang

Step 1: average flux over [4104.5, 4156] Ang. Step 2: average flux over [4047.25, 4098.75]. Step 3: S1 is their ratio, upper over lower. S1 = 1.06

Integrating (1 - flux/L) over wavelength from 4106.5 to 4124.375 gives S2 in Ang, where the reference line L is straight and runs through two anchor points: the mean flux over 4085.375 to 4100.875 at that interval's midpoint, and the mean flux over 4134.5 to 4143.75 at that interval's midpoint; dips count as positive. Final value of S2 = 0.8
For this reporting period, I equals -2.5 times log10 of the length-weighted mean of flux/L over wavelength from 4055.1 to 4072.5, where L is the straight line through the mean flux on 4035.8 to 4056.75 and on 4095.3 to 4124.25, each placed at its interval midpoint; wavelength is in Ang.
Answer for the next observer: 0.07 mag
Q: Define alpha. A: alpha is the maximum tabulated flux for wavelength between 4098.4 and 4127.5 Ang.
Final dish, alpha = 23.7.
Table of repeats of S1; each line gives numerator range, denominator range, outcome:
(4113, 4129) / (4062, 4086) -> 1.07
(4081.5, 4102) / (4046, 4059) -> 0.93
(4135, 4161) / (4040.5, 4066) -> 1.08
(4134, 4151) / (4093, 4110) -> 1.17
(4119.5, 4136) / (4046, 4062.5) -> 1.04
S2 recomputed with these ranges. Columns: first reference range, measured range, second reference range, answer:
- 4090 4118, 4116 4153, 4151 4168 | -1.04 Ang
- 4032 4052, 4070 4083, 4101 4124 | 0.86 Ang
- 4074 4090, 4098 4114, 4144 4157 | 1.33 Ang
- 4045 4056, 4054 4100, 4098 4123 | 2.23 Ang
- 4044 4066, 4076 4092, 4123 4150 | -0.30 Ang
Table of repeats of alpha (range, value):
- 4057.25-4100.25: 21.3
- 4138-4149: 21.5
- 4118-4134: 21.6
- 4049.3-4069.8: 22.6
